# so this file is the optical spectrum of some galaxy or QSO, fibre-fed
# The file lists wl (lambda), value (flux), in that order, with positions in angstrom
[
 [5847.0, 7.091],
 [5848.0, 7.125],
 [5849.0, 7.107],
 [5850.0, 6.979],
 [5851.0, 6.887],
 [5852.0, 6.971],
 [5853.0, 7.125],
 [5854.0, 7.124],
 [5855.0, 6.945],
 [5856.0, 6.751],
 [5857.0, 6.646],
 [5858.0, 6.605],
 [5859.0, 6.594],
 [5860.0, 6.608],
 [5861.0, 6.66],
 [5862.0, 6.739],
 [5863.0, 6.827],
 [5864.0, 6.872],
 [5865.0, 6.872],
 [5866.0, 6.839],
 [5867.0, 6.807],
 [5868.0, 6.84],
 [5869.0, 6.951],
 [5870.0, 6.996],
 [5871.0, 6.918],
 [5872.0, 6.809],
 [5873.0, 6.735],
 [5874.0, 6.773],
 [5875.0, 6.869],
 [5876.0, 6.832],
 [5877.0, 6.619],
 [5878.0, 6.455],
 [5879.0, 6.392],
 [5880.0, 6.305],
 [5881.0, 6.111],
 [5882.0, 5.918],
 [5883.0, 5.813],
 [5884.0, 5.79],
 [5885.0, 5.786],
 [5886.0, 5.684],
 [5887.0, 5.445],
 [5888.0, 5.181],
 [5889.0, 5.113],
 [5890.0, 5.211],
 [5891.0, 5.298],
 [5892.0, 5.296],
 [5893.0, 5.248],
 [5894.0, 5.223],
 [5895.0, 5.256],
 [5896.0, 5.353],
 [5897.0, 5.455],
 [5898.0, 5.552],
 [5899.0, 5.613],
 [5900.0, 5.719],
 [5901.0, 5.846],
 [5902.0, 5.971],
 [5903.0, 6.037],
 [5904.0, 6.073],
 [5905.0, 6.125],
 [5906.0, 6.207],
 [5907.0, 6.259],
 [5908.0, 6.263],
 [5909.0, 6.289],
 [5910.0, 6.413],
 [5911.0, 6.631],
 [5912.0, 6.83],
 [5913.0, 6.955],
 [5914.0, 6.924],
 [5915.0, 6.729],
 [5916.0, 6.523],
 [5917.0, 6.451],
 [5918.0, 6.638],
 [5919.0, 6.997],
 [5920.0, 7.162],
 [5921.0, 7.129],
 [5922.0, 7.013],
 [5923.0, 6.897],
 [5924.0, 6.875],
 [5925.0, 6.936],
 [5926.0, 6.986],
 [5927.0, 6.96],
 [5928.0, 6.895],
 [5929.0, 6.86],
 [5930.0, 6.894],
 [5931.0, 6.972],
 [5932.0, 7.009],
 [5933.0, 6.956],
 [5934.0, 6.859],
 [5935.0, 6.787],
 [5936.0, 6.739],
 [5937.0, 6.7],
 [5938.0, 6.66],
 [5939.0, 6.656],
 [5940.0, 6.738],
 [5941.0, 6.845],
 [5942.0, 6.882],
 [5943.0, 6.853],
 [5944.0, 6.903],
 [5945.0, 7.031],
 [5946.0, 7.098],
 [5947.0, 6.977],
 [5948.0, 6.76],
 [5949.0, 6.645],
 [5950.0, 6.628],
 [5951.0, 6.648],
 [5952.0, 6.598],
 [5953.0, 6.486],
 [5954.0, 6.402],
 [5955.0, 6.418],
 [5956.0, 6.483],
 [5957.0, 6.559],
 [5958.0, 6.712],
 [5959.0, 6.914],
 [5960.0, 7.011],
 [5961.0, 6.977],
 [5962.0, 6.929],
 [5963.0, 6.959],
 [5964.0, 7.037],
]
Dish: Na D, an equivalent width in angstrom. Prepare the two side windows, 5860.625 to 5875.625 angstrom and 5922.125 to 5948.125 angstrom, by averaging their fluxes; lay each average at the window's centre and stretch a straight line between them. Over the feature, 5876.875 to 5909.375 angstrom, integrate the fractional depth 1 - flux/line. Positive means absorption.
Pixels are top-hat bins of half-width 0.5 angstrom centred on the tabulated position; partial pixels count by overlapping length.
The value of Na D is 5.1 angstrom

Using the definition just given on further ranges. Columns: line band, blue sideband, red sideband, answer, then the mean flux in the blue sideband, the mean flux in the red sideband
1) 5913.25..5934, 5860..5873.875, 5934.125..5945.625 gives -0.2 angstrom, 6.83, 6.8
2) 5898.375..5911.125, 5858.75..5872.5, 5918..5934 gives 1.5 angstrom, 6.81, 6.96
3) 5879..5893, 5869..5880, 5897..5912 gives 1.9 angstrom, 6.73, 6.08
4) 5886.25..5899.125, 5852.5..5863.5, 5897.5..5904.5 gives 1.5 angstrom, 6.78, 5.83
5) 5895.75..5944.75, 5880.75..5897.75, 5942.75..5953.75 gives -3.4 angstrom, 5.47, 6.77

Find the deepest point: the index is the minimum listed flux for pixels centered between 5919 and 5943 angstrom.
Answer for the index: 6.656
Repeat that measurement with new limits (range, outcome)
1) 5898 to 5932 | 5.552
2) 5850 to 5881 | 6.111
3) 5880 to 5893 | 5.113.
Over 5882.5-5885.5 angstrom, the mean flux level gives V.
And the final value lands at 5.8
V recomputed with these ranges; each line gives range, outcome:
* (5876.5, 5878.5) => 6.54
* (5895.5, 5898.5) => 5.45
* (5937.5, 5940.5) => 6.68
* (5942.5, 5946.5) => 6.97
